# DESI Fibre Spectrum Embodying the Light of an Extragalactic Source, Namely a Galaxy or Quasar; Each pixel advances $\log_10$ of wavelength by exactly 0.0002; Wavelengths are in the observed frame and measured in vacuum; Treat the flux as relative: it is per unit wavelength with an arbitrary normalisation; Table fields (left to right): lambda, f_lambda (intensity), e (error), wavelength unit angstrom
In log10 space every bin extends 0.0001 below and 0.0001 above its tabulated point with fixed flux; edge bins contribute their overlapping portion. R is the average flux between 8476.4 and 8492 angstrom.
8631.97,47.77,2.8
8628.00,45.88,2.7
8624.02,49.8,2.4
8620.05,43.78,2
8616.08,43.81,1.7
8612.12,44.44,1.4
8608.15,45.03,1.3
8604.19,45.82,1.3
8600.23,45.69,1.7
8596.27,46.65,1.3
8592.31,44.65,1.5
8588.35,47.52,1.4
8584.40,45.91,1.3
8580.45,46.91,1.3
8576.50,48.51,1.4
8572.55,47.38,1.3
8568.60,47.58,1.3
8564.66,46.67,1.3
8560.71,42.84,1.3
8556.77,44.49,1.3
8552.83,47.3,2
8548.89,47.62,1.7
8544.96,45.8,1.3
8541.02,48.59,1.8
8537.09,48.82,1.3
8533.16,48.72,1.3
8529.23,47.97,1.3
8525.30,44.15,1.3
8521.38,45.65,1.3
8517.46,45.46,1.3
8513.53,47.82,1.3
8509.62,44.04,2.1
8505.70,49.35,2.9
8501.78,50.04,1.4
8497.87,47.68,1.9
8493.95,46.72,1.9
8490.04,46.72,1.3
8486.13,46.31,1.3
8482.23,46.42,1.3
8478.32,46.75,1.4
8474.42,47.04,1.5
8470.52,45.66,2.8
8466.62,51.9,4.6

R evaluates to 46.6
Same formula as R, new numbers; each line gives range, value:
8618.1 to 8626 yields 46.8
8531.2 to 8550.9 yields 47.9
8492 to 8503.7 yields 48.1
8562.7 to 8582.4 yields 47.4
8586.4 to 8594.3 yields 46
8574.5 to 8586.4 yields 47.1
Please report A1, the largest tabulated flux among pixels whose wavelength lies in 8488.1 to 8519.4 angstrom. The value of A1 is 50.04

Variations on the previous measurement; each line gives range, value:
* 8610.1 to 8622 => 44.44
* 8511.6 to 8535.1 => 48.72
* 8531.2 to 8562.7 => 48.82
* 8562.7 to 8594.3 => 48.51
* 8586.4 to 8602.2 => 47.52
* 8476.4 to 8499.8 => 47.68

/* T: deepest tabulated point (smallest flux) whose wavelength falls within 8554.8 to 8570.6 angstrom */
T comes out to 42.84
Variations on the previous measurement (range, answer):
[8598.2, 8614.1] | 44.44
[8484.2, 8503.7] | 46.31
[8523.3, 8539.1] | 44.15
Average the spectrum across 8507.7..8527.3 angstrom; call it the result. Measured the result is 45.4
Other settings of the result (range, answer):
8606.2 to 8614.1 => 44.7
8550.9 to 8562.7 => 44.8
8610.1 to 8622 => 44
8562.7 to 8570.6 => 47.1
